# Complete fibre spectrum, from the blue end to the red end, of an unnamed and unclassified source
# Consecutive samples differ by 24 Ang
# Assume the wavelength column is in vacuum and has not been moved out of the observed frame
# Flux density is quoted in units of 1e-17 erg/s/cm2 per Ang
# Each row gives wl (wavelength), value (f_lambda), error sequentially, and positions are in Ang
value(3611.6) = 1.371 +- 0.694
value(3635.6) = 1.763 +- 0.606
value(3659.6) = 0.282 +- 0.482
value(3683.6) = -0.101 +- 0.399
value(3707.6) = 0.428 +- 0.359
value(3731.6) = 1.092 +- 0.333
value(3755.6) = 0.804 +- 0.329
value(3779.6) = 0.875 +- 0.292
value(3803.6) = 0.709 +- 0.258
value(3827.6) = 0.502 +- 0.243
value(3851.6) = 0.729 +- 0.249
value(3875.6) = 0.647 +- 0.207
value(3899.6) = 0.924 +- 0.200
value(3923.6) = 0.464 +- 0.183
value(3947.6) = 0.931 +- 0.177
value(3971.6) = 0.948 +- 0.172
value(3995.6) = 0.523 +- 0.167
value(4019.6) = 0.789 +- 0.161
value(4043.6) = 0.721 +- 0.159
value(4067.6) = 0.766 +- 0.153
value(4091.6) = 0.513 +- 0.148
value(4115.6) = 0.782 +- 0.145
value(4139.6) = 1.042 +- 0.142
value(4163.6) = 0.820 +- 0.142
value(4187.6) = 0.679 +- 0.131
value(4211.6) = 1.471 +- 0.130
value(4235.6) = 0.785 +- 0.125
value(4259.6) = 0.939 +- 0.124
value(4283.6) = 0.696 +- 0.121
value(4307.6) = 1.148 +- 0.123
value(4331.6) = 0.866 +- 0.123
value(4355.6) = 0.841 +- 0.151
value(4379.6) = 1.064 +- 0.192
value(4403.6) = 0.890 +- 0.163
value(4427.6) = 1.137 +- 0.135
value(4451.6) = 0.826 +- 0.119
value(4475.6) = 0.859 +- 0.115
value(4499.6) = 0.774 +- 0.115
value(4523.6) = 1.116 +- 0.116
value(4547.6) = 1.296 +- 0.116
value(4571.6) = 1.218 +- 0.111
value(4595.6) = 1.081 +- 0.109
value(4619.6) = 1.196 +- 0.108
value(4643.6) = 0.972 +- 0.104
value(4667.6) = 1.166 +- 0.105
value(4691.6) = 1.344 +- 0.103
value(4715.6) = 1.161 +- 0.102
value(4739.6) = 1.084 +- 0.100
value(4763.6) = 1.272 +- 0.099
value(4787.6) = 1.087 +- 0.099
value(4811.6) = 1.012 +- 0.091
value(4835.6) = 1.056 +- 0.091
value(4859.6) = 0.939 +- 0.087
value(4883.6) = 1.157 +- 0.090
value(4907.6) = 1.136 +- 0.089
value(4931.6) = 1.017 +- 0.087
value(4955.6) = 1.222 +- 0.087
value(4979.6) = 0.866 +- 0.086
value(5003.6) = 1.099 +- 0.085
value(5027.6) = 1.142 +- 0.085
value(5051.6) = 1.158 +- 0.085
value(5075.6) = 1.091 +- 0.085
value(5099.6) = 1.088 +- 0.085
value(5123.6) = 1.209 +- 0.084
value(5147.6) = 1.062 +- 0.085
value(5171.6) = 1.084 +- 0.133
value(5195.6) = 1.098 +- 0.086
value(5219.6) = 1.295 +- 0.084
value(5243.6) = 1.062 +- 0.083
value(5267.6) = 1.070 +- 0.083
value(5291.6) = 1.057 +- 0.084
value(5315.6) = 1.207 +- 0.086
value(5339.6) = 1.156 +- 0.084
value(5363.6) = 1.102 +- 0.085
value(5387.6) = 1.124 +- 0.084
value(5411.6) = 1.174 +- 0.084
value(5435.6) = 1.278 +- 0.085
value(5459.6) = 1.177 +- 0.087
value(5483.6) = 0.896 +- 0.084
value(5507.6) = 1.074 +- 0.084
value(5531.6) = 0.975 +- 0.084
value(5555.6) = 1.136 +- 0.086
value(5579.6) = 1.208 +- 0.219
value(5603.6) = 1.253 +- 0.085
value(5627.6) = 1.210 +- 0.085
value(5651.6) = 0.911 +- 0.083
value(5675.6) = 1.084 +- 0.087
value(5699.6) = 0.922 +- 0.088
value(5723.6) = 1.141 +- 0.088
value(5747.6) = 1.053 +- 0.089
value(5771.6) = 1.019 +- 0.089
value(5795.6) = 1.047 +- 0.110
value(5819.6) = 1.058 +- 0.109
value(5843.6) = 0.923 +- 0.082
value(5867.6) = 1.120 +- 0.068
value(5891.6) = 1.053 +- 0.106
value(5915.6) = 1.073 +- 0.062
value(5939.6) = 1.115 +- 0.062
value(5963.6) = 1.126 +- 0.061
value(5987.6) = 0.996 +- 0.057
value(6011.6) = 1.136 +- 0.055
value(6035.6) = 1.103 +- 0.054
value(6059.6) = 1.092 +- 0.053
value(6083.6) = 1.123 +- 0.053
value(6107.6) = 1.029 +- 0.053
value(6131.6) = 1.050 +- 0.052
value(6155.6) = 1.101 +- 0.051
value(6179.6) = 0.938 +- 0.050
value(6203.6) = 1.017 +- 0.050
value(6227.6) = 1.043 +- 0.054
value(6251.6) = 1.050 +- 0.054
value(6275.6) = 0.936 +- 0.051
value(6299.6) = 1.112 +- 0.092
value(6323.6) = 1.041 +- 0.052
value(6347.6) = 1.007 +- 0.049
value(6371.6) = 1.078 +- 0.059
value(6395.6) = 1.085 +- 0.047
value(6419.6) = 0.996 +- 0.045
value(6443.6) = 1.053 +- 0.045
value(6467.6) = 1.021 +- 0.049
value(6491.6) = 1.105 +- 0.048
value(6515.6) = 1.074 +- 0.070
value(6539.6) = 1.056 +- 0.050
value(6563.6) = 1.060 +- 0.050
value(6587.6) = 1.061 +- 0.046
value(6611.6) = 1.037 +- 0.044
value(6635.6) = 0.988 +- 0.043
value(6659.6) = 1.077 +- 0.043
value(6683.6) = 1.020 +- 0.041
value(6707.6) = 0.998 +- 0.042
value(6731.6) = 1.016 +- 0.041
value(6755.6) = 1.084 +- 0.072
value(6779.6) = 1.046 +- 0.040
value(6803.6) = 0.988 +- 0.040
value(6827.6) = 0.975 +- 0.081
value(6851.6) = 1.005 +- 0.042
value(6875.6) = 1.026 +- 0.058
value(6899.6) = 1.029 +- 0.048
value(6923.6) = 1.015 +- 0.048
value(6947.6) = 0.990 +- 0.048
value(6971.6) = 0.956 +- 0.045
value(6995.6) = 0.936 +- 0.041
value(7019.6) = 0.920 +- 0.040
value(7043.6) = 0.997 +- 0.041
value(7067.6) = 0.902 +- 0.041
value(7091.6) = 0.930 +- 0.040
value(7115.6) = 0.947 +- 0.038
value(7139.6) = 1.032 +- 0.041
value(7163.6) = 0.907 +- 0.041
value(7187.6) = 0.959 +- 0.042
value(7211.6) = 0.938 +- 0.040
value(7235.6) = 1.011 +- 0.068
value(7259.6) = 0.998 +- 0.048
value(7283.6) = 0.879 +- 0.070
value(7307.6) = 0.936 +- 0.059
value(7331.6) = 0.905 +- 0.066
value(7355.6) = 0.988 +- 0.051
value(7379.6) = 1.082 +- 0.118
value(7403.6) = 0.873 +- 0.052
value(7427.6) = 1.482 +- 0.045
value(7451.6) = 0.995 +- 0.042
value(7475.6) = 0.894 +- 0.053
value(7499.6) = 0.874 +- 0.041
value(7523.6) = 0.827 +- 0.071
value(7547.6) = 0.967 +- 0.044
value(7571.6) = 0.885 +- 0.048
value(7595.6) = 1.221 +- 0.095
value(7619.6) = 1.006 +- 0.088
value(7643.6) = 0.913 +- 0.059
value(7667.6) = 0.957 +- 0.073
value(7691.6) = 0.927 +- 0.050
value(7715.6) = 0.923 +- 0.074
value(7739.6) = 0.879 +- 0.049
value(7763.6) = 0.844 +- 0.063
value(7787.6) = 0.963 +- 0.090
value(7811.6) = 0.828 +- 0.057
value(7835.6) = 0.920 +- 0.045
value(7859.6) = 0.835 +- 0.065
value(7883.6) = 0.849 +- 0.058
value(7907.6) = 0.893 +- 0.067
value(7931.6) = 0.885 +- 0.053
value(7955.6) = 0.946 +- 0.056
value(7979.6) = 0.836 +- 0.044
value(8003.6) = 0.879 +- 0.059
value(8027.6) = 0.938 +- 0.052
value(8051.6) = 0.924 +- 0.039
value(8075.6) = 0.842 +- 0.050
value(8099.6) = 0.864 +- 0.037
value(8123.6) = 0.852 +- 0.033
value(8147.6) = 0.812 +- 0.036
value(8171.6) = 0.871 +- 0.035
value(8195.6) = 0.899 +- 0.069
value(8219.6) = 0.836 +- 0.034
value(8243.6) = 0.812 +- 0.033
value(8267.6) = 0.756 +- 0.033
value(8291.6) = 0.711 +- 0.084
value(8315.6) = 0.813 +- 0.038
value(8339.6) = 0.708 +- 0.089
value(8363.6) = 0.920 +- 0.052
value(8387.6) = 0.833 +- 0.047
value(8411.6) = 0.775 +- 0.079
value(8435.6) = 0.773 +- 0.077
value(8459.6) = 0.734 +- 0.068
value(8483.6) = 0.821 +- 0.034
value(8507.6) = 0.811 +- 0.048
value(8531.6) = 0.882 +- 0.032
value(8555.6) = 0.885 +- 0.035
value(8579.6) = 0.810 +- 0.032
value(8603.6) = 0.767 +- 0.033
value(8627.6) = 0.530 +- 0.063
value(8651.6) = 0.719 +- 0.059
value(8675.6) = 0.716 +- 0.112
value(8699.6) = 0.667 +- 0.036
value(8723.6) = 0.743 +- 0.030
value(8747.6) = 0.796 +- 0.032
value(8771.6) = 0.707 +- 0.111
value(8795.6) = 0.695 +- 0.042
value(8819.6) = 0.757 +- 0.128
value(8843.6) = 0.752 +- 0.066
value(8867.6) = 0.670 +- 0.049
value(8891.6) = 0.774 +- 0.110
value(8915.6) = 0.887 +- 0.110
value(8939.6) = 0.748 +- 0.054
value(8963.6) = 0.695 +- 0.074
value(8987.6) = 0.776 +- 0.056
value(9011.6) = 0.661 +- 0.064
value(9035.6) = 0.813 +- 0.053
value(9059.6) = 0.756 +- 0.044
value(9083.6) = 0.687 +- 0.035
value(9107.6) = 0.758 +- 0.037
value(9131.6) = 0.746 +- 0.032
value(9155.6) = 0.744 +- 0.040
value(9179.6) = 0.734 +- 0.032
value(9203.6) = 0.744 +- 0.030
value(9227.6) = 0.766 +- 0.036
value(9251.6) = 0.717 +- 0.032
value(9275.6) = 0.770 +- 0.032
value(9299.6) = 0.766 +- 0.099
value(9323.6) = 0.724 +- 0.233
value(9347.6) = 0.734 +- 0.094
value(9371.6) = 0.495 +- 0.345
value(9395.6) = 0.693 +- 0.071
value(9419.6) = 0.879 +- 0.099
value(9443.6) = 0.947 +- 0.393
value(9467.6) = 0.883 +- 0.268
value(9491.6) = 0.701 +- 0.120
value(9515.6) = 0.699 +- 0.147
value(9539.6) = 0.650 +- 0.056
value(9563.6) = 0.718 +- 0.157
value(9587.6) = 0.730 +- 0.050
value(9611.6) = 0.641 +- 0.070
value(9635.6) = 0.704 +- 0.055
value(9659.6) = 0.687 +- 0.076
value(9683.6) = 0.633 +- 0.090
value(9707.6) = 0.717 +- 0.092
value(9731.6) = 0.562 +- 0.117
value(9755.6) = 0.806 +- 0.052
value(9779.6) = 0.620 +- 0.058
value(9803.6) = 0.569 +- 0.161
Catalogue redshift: 0.13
